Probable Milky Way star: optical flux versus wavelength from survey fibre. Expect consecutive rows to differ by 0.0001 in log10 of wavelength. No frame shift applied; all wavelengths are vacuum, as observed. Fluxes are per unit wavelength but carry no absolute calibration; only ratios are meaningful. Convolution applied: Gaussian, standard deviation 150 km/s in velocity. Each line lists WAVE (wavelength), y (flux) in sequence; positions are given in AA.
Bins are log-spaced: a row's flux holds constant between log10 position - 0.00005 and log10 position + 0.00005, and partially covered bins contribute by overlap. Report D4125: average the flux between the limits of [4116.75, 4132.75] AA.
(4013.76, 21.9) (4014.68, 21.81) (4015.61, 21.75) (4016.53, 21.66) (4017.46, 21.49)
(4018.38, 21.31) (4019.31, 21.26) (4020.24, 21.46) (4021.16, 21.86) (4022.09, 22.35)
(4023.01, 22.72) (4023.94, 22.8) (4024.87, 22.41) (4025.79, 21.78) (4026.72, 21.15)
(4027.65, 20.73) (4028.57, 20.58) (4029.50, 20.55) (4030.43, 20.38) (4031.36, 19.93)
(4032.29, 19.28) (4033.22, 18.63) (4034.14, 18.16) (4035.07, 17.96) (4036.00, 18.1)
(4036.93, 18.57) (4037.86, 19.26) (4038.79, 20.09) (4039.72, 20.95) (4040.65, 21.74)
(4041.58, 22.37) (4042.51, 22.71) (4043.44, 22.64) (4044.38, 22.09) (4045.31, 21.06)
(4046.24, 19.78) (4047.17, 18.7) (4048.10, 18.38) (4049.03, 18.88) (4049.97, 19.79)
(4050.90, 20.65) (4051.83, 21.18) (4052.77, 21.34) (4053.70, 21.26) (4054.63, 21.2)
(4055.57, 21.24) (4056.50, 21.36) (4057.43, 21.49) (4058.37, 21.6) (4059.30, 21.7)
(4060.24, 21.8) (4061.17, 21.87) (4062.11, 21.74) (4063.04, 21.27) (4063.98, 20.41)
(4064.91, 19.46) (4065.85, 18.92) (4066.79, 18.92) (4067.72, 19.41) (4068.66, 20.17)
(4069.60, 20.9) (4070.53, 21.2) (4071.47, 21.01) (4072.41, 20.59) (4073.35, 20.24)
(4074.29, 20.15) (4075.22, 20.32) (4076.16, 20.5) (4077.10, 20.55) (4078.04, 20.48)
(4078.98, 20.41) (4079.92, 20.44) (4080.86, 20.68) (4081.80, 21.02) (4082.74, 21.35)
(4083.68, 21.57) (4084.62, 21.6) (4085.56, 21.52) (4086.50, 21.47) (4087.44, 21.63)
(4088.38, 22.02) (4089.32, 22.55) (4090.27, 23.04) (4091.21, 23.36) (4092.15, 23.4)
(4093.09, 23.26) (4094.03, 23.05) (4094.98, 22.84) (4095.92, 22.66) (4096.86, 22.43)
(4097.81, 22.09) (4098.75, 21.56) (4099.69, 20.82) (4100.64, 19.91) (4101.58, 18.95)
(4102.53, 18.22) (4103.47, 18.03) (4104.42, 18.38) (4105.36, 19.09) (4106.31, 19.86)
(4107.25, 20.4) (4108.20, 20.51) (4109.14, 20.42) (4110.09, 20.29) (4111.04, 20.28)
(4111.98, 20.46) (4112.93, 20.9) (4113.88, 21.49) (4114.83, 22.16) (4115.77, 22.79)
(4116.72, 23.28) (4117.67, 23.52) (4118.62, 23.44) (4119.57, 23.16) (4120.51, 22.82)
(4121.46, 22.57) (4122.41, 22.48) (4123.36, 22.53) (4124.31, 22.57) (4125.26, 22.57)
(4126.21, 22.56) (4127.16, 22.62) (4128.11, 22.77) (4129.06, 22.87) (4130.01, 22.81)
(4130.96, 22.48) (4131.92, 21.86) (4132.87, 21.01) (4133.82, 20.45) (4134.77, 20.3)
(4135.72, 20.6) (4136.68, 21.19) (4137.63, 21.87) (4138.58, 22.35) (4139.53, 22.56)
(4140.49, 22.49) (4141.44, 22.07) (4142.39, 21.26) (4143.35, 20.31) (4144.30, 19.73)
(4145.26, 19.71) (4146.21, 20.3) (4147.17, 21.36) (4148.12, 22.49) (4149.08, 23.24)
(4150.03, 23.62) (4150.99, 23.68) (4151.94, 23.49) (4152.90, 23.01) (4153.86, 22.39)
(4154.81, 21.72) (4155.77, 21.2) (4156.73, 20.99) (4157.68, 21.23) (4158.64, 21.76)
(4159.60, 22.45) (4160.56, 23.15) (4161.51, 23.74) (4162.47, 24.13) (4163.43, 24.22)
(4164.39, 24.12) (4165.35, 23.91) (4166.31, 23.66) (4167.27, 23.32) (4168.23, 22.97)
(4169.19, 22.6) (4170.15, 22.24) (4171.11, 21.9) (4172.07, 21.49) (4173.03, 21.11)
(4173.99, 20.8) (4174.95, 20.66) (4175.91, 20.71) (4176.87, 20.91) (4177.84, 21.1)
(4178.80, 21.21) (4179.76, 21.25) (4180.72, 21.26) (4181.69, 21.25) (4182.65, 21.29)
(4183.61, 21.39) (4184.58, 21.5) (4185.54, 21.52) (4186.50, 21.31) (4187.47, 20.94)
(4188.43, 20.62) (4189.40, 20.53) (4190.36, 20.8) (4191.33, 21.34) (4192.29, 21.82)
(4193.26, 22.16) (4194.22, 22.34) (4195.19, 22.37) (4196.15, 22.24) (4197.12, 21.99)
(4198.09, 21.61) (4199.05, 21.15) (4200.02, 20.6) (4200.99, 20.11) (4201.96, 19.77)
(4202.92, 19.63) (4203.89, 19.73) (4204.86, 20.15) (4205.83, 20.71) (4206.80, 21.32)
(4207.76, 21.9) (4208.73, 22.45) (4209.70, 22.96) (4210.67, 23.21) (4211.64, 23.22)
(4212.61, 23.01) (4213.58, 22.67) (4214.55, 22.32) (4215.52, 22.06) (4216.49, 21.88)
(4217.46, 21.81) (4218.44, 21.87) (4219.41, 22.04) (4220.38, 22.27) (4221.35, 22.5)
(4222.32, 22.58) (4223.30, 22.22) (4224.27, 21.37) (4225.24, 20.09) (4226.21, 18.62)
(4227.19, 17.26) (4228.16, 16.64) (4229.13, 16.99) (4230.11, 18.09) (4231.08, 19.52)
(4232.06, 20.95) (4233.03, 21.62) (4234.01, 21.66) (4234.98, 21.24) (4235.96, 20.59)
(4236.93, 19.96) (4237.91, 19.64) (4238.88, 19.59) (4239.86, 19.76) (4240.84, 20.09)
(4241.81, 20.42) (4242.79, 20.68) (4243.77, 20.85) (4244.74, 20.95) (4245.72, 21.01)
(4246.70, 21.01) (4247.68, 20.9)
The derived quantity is 22.7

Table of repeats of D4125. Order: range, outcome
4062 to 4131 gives 21.3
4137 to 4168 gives 22.4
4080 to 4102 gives 21.8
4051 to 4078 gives 20.8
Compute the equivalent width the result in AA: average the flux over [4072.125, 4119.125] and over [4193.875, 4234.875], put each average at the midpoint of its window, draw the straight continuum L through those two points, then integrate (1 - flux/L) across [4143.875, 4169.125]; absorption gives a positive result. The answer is -1.6 AA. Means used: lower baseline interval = 21.2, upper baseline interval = 21.1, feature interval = 22.5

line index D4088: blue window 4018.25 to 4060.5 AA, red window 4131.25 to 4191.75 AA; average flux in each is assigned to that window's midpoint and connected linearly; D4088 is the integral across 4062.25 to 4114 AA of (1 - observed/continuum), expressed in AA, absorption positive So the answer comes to 0.80 AA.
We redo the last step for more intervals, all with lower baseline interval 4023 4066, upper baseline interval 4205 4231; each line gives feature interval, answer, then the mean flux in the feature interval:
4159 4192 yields -1.35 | 21.9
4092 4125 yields -0.93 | 21.4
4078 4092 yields -0.57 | 21.6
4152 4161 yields -0.45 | 22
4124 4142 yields -0.92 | 22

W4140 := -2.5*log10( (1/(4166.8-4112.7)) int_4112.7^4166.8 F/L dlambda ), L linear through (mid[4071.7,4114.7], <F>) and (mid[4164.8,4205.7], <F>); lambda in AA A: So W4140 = -0.05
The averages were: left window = 21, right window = 21.4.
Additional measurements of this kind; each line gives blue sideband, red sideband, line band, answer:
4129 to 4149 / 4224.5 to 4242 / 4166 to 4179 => -0.049 mag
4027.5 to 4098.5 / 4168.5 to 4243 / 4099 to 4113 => 0.063 mag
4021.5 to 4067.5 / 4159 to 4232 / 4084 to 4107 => -0.020 mag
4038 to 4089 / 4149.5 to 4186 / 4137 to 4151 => 0.007 mag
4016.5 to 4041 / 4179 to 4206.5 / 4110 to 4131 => -0.074 mag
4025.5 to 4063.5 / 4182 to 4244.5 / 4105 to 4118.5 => -0.022 mag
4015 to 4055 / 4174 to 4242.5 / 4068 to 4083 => 0.011 mag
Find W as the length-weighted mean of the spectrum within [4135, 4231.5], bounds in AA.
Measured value 21.6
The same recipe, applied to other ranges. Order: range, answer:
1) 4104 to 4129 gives 21.7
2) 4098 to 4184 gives 21.7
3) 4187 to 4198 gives 21.6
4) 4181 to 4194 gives 21.3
